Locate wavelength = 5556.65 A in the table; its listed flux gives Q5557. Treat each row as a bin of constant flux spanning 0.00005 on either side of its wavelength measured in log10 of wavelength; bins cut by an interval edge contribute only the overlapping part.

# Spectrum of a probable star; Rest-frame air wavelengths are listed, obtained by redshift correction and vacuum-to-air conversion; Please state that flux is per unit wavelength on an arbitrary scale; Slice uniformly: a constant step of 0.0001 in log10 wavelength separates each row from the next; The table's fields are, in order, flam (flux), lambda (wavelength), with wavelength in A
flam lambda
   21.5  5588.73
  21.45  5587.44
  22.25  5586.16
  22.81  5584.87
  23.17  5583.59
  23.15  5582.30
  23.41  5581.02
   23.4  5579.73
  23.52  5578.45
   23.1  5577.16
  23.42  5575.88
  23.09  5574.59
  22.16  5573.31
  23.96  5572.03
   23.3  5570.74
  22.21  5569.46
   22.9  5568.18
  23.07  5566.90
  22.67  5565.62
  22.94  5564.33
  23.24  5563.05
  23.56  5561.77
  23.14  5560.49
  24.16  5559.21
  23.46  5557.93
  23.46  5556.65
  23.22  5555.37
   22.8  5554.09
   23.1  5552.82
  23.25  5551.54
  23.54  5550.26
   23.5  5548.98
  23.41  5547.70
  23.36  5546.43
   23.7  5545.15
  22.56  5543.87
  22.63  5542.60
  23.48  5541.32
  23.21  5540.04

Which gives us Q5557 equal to 23.46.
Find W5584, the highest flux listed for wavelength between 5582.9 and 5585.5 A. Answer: 23.17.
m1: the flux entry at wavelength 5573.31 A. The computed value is 22.16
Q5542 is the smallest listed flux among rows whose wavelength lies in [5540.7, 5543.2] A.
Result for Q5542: 22.63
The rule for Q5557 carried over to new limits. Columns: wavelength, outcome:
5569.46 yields 22.21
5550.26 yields 23.54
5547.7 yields 23.41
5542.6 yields 22.63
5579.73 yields 23.4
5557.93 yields 23.46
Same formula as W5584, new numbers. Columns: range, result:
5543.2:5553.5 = 23.7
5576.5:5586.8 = 23.52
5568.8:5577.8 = 23.96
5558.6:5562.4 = 24.16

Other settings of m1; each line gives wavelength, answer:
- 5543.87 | 22.56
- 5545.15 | 23.7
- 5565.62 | 22.67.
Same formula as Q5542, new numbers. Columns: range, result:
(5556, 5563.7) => 23.14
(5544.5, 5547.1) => 23.36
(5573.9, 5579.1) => 23.09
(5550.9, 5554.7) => 22.8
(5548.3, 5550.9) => 23.5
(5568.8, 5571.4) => 22.21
